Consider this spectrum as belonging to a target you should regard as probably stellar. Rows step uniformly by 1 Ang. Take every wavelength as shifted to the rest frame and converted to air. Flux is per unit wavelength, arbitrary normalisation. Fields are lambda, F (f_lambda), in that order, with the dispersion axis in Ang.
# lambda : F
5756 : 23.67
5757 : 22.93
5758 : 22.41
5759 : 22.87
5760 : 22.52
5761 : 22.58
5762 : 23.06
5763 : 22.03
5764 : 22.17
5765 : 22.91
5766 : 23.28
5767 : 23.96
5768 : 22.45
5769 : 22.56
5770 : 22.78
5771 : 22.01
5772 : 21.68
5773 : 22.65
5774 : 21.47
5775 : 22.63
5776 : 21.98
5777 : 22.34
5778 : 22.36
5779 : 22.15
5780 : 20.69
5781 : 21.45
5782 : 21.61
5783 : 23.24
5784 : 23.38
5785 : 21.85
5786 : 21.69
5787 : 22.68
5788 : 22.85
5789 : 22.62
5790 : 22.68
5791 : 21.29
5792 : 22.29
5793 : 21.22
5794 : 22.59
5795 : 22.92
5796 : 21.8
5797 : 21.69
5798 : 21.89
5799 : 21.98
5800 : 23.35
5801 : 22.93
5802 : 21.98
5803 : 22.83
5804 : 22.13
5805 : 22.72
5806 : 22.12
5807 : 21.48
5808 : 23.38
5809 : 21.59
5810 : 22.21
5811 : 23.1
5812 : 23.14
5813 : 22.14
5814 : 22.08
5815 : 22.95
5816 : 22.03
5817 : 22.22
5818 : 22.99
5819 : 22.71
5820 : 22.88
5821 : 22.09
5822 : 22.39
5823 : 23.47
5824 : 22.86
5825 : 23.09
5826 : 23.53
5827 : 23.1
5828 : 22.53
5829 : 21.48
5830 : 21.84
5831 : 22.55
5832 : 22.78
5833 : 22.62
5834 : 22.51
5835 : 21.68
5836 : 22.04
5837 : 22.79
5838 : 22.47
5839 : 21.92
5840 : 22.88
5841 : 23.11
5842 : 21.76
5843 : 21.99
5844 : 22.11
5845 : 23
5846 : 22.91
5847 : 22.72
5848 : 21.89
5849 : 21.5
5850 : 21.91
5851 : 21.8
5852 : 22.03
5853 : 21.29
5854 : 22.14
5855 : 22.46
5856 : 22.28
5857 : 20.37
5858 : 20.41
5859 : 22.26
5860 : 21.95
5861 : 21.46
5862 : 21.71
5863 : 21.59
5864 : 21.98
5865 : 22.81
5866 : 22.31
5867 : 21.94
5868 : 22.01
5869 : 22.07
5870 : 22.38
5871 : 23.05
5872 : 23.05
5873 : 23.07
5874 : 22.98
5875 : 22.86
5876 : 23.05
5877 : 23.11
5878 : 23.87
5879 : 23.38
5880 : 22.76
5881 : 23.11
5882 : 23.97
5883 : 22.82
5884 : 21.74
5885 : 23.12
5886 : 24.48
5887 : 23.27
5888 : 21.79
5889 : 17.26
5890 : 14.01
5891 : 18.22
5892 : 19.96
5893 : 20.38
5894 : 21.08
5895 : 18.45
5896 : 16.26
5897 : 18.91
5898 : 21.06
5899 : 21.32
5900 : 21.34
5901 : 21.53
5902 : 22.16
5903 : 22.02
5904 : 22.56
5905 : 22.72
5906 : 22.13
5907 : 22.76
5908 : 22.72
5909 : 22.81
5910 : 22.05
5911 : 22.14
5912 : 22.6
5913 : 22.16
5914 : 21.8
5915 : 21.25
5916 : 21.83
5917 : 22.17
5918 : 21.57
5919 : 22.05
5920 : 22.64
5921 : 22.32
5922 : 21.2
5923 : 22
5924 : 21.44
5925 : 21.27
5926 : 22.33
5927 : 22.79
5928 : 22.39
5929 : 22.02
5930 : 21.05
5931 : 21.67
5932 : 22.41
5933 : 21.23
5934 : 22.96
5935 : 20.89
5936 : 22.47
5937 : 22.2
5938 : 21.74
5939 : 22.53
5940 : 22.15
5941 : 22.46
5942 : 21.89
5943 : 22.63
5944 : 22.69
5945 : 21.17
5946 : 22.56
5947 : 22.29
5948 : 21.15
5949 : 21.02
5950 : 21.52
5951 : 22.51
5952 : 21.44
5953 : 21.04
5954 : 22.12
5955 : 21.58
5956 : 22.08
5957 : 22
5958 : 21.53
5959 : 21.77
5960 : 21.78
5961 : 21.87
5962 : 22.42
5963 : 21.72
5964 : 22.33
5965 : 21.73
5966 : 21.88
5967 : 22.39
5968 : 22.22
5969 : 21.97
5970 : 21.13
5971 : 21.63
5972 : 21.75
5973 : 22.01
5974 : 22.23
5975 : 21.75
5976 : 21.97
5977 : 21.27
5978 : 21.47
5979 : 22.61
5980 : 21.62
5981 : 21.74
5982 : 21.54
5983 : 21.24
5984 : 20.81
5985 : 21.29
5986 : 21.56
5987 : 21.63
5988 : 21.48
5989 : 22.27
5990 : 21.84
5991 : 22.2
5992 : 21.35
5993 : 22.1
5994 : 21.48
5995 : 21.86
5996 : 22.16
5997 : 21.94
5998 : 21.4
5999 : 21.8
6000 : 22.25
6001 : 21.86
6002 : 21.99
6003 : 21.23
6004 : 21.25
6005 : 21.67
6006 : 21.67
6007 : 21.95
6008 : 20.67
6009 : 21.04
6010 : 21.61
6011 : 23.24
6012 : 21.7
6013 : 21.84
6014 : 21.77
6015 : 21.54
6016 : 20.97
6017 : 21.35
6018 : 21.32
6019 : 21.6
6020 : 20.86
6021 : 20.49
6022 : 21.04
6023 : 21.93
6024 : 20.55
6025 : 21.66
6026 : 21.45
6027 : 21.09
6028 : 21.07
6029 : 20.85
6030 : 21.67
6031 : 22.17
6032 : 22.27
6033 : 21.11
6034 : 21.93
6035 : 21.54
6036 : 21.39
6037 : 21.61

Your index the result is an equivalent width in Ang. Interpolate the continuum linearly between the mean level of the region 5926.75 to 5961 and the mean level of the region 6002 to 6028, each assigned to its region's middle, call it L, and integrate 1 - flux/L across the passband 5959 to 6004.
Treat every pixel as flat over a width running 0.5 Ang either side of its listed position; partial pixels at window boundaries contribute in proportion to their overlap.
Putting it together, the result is -0.3 Ang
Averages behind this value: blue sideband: 21.9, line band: 21.8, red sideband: 21.4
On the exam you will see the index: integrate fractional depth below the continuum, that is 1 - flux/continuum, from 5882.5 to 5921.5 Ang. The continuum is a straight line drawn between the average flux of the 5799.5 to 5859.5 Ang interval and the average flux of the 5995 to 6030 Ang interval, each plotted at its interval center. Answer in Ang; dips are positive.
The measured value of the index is 1.2 Ang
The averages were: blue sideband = 22.4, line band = 21.3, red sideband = 21.5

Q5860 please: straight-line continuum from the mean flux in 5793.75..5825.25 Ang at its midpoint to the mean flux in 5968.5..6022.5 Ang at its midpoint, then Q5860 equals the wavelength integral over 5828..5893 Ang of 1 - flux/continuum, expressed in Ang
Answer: 0.6 Ang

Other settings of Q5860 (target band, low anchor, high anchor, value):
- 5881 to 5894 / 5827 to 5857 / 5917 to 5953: 0.6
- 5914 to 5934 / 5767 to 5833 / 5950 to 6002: 0.1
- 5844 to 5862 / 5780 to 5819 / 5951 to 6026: 0.2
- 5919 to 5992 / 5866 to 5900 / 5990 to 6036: -1.0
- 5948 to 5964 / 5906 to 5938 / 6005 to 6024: 0.0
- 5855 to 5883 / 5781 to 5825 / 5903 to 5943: -0.3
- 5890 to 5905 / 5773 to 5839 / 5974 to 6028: 1.2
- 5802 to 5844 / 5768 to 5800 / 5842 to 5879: -0.5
